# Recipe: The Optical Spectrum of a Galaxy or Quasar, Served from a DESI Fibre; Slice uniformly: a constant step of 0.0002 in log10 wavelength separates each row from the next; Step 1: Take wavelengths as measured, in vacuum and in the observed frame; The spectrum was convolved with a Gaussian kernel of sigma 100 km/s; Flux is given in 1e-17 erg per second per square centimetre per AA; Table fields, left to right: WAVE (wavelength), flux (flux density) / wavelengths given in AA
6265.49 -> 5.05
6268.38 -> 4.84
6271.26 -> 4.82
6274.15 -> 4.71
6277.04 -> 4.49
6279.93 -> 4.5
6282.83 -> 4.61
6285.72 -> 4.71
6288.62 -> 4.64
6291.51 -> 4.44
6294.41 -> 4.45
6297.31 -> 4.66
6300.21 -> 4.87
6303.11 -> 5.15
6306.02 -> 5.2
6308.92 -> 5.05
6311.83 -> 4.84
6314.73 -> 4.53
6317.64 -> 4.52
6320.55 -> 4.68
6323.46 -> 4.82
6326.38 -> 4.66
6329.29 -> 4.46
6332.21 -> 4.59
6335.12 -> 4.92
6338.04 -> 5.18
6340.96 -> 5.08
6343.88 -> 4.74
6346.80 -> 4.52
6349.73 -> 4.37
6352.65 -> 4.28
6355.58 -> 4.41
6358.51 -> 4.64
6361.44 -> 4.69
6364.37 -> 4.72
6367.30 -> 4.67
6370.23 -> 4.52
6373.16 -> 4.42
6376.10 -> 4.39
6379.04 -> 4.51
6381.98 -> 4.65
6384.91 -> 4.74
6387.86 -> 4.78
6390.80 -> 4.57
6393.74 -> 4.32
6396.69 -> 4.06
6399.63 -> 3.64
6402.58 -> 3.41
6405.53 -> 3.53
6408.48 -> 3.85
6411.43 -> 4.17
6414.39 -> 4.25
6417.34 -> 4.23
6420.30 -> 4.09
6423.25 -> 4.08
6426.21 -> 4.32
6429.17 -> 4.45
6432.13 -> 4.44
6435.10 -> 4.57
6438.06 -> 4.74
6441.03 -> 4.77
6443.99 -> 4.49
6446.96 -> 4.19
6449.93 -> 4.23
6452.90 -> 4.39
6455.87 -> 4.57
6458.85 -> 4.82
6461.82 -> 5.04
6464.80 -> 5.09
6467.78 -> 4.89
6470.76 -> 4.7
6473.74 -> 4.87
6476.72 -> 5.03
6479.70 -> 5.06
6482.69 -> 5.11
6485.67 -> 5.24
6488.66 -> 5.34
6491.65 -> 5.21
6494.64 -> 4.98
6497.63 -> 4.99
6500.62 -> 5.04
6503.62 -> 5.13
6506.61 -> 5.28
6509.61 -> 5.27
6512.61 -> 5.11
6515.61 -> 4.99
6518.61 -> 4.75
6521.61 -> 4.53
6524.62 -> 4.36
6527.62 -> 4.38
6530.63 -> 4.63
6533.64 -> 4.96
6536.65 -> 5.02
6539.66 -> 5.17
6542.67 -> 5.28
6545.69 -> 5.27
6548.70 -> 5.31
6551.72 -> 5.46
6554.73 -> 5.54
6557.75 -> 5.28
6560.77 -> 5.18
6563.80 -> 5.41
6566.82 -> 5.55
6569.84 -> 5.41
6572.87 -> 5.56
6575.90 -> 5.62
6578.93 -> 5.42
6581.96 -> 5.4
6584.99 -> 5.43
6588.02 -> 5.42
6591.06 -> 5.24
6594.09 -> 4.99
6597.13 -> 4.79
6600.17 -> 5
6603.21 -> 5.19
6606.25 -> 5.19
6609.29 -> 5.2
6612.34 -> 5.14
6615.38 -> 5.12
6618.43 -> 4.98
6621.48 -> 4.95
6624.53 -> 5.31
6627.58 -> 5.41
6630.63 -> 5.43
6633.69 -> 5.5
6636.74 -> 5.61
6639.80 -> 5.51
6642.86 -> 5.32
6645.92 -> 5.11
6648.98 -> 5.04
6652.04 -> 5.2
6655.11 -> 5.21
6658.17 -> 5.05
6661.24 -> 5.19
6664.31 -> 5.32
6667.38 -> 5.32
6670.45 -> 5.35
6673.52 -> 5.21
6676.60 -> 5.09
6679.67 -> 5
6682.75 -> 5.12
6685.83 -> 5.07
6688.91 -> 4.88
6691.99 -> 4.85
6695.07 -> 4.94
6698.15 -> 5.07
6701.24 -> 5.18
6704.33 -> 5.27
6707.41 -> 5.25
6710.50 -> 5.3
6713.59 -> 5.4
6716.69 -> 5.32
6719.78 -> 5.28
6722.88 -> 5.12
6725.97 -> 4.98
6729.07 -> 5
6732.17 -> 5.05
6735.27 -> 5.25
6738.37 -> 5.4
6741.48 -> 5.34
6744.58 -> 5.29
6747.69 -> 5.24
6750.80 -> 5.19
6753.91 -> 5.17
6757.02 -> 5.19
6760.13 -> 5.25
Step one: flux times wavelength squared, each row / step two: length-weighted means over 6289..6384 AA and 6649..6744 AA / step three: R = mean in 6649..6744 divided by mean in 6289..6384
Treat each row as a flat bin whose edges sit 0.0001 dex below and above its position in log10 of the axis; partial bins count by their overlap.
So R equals 1.2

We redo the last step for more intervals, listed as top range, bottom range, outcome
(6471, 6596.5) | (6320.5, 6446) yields 1.21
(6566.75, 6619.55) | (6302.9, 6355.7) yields 1.20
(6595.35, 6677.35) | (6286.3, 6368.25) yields 1.22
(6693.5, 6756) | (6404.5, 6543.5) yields 1.19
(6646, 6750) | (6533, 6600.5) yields 1.01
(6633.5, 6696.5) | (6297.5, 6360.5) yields 1.21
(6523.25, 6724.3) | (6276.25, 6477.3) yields 1.23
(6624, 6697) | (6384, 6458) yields 1.31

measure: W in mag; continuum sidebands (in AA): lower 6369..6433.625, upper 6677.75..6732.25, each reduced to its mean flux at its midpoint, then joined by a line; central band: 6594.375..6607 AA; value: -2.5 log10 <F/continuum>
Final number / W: -0.05 mag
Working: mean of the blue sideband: 4.24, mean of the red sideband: 5.12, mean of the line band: 5.03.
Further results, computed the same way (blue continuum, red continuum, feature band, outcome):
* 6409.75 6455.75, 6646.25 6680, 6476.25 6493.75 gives -0.14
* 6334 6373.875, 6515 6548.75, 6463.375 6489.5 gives -0.05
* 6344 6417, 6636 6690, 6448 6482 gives -0.04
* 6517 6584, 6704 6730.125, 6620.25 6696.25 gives 0.00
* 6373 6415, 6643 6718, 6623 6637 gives -0.09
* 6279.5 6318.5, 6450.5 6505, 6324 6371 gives 0.03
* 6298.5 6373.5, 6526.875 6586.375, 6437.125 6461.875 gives 0.10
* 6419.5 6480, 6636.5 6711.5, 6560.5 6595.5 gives -0.10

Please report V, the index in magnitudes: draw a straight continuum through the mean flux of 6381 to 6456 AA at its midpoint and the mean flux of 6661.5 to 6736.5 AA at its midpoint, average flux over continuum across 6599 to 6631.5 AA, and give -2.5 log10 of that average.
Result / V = -0.06 mag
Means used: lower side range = 4.28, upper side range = 5.15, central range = 5.17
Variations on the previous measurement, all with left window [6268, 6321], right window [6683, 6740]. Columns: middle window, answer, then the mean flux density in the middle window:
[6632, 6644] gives -0.09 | 5.49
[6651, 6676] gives -0.03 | 5.22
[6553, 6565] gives -0.08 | 5.35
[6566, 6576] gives -0.11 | 5.52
